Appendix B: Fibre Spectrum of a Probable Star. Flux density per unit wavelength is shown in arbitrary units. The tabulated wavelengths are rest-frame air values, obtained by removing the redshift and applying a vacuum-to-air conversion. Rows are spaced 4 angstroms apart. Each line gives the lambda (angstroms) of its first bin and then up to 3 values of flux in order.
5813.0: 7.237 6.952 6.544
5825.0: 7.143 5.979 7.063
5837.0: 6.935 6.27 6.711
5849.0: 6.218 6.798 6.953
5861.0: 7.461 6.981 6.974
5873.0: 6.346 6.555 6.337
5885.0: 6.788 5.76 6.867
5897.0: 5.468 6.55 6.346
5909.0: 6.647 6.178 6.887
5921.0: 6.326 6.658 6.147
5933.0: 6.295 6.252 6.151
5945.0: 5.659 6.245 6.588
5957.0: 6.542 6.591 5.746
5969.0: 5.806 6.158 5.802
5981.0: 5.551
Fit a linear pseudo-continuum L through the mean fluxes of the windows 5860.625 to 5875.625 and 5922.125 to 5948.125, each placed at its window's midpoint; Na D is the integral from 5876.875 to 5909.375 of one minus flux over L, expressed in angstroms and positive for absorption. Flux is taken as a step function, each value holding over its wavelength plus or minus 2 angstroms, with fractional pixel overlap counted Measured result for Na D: 1.35 angstroms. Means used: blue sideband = 6.87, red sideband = 6.2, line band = 6.34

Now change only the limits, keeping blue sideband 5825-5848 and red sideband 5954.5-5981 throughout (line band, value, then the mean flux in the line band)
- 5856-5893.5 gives -1.3 angstroms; 6.69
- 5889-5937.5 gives -0.5 angstroms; 6.36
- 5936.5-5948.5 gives 0.3 angstroms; 6.02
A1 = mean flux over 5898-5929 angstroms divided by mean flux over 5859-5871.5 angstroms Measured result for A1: 0.91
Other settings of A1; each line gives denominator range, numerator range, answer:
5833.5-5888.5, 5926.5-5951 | 0.92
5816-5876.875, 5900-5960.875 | 0.94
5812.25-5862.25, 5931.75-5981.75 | 0.90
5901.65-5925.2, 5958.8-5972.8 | 0.93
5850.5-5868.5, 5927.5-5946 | 0.87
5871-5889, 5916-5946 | 0.98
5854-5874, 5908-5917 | 0.93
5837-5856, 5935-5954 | 0.94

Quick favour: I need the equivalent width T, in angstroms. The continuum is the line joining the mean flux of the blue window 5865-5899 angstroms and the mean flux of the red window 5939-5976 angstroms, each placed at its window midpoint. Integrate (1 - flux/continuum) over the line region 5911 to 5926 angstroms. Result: -0.5 angstroms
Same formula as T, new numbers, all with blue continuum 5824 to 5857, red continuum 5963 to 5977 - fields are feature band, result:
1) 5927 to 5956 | -0.7 angstroms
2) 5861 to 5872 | -0.9 angstroms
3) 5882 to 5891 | 0.1 angstroms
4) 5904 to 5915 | -0.3 angstroms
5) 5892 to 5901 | 0.2 angstroms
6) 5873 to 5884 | -0.1 angstroms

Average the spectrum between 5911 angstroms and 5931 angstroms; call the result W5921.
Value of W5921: 6.44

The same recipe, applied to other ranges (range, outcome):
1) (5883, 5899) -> 6.22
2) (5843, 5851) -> 6.46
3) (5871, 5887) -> 6.51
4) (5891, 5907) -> 6.31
